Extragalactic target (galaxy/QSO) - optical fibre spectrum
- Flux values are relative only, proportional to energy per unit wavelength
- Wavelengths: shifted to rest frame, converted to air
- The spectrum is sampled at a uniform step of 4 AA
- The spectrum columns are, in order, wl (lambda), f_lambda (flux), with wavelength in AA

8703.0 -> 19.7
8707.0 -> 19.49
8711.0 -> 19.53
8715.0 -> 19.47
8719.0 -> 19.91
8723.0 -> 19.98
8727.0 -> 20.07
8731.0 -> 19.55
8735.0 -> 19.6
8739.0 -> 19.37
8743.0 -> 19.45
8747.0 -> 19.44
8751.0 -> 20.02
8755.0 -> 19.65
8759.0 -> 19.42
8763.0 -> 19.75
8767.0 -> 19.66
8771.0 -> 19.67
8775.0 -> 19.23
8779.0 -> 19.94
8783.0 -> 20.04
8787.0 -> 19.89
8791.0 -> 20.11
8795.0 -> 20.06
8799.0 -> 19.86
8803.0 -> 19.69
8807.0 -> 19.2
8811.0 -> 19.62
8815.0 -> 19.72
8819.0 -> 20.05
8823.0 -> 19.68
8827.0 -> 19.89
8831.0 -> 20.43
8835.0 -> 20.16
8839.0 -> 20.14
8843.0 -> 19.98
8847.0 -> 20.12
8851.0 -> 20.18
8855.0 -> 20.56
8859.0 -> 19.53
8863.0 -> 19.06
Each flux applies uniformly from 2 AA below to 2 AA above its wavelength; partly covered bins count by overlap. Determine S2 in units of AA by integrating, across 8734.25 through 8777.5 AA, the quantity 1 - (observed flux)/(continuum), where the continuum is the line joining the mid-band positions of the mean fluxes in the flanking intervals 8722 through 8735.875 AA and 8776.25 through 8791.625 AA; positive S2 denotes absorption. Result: 0.7 AA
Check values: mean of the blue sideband 19.8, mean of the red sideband 19.9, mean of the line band 19.6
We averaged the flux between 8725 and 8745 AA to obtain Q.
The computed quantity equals 19.6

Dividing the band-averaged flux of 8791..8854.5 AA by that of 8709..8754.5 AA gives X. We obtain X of 1.0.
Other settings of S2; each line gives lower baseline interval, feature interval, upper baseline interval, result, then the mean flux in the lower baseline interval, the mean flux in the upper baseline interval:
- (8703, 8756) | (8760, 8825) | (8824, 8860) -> 0.5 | 19.7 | 20.1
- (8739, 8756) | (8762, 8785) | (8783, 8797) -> 0.2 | 19.6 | 20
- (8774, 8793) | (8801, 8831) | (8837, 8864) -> 0.3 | 19.9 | 20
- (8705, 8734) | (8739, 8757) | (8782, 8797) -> 0.2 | 19.7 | 20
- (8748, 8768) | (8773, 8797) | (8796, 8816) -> -0.3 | 19.7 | 19.6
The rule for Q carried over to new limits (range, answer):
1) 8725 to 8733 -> 19.8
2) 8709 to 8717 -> 19.5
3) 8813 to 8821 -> 19.9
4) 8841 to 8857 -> 20.2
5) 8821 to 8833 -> 20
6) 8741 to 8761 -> 19.6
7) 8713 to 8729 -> 19.9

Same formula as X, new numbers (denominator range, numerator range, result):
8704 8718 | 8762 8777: 1.00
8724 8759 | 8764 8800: 1.01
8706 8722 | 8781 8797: 1.02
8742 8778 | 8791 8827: 1.01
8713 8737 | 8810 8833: 1.01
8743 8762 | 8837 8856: 1.03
